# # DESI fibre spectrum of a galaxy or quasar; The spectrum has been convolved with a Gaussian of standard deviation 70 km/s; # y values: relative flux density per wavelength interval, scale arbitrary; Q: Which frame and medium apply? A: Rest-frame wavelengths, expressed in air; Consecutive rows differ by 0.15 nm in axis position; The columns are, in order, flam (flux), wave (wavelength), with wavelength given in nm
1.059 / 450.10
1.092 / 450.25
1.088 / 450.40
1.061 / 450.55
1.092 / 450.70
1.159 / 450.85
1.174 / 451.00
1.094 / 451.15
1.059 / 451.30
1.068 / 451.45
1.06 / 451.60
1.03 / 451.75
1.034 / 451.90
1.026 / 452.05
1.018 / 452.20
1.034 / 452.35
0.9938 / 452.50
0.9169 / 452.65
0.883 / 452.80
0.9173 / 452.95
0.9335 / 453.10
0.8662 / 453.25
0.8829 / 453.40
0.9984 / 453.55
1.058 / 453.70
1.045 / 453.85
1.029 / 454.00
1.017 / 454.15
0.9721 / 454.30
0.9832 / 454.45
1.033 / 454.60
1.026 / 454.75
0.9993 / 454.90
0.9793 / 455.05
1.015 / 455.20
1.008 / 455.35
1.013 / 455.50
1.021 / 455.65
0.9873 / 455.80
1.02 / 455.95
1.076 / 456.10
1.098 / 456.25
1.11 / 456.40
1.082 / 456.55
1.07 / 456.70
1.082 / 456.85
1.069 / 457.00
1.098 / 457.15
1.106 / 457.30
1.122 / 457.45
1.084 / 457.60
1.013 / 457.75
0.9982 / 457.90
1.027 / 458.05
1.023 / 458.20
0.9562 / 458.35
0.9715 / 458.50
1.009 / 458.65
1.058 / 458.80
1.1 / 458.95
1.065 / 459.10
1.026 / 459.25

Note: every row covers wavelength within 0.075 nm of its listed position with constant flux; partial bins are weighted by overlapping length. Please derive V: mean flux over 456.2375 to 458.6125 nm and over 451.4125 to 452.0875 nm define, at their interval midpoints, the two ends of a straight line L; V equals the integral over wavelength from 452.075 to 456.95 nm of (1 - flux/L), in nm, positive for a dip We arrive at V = 0.20 nm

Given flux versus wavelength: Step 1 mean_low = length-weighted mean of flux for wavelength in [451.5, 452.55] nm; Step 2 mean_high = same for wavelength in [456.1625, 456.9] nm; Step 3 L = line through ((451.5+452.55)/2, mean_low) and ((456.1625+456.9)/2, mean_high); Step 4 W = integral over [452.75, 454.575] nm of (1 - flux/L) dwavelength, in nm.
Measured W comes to 0.144 nm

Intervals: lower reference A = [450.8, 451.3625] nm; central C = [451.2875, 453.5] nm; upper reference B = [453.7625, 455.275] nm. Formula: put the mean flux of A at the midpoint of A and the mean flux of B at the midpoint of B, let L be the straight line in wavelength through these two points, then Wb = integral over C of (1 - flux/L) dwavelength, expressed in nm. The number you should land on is 0.21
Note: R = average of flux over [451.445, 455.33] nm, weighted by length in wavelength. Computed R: 0.992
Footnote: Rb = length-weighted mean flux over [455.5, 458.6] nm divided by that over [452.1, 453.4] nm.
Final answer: 1.11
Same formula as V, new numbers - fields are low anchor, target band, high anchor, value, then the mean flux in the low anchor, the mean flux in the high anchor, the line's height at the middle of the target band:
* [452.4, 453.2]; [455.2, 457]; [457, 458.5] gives -0.08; 0.93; 1.04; 1.01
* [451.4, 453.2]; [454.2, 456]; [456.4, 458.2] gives 0.05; 0.99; 1.07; 1.03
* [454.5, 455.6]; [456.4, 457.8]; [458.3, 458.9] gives -0.11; 1.01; 1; 1.01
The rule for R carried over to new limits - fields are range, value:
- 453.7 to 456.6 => 1.03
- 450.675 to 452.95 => 1.04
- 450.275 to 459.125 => 1.03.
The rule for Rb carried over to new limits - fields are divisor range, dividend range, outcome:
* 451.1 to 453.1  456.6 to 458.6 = 1.04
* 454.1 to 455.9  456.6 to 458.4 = 1.05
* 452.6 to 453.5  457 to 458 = 1.18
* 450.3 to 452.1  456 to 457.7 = 1.01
